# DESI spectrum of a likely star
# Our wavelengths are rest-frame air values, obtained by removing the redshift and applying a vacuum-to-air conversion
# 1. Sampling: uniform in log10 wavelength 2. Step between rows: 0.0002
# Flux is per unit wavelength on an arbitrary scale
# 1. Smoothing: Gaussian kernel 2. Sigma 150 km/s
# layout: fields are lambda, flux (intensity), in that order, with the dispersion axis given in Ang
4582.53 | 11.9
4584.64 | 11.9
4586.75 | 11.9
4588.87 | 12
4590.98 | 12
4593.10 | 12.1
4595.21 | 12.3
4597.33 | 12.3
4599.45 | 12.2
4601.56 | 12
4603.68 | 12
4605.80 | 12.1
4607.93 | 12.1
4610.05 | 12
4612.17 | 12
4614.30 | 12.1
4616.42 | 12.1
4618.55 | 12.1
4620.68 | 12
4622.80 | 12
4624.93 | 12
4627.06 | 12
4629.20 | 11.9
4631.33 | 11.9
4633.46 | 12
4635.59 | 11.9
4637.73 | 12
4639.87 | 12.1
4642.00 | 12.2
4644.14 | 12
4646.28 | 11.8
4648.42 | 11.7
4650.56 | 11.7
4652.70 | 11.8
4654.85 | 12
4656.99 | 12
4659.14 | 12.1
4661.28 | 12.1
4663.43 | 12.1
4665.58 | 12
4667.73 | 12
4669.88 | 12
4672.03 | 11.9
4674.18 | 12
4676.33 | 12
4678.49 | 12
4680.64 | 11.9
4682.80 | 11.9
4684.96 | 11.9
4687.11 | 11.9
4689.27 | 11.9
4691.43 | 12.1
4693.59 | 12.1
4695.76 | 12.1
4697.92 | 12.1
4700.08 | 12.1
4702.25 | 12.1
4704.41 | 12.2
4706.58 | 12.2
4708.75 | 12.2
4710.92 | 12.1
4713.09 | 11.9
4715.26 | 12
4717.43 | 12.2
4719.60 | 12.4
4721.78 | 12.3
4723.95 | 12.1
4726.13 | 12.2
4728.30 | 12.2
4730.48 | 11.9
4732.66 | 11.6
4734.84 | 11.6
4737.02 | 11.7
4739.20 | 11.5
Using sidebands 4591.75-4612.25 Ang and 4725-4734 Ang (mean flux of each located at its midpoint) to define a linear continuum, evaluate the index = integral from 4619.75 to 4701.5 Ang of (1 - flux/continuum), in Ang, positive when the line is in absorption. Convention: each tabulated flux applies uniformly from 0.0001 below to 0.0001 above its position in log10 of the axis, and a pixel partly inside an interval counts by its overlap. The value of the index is 0.4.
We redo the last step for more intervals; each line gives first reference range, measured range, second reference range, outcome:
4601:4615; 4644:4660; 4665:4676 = 0.2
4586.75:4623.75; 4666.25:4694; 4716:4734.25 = 0.3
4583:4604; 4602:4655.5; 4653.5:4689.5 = 0.2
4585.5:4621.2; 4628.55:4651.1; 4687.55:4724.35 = 0.3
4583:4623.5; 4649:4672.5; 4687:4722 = 0.2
